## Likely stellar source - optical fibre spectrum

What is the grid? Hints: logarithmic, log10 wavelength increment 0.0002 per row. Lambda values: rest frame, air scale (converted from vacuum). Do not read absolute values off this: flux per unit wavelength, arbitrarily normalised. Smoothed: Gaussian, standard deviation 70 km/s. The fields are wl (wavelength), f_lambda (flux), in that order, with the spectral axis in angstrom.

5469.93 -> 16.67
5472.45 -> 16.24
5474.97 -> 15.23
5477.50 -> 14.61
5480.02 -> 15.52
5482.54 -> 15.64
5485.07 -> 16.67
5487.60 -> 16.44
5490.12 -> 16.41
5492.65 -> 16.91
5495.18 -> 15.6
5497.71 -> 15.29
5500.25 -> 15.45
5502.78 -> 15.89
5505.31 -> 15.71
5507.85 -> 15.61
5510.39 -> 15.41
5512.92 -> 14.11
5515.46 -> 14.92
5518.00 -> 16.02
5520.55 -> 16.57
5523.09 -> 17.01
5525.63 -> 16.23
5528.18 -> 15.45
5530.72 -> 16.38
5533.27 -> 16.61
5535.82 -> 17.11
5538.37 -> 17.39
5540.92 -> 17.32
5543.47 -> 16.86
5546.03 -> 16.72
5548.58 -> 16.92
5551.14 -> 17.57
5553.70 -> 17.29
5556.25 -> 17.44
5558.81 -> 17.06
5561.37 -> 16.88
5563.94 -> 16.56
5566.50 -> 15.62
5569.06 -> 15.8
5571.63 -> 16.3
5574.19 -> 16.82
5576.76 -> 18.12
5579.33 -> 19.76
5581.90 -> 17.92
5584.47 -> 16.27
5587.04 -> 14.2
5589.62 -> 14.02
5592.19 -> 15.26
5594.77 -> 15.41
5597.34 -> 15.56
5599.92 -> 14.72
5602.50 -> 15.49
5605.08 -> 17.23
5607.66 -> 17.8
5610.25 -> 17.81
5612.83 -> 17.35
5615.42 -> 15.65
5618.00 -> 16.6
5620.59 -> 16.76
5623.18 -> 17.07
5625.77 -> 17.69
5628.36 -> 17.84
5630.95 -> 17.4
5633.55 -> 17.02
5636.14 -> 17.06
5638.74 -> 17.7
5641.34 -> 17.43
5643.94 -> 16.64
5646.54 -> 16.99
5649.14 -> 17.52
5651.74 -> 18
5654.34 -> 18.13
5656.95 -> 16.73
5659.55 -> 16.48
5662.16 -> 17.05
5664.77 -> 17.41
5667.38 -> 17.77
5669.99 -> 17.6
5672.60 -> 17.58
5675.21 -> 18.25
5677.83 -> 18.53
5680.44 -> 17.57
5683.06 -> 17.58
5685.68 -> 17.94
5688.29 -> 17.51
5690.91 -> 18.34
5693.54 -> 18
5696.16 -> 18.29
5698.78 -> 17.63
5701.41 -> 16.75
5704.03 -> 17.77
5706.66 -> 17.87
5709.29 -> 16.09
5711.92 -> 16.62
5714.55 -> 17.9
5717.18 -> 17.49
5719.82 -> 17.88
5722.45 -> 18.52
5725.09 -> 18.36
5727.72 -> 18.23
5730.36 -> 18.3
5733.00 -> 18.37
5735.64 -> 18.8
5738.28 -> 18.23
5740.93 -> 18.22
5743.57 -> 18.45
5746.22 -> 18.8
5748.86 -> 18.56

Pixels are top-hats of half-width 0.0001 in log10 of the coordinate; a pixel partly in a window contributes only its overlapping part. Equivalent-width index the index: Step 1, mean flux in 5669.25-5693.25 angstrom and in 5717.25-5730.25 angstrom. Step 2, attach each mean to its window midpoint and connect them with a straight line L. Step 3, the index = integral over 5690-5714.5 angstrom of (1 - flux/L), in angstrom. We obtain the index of 0.7 angstrom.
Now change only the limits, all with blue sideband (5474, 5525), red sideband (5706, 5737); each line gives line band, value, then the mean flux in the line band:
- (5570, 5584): -1.0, 17.6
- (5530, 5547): -0.8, 16.9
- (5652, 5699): -0.7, 17.7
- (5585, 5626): 1.6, 16.1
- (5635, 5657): -0.3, 17.4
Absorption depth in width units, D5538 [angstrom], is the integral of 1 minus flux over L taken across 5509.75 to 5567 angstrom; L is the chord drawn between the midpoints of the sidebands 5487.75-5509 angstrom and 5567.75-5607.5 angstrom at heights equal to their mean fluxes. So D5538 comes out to -1.7 angstrom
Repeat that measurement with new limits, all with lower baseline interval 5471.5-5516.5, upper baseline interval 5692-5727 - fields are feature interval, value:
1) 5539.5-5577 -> -1.4 angstrom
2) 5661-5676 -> -0.3 angstrom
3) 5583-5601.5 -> 1.6 angstrom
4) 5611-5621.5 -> 0.1 angstrom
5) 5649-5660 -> -0.2 angstrom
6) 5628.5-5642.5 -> -0.3 angstrom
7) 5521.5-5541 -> -0.8 angstrom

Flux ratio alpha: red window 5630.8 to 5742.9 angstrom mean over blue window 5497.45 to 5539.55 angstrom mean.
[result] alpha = 1.1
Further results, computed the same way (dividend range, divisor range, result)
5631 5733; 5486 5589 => 1.07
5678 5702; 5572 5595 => 1.08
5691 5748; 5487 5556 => 1.10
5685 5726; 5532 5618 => 1.06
